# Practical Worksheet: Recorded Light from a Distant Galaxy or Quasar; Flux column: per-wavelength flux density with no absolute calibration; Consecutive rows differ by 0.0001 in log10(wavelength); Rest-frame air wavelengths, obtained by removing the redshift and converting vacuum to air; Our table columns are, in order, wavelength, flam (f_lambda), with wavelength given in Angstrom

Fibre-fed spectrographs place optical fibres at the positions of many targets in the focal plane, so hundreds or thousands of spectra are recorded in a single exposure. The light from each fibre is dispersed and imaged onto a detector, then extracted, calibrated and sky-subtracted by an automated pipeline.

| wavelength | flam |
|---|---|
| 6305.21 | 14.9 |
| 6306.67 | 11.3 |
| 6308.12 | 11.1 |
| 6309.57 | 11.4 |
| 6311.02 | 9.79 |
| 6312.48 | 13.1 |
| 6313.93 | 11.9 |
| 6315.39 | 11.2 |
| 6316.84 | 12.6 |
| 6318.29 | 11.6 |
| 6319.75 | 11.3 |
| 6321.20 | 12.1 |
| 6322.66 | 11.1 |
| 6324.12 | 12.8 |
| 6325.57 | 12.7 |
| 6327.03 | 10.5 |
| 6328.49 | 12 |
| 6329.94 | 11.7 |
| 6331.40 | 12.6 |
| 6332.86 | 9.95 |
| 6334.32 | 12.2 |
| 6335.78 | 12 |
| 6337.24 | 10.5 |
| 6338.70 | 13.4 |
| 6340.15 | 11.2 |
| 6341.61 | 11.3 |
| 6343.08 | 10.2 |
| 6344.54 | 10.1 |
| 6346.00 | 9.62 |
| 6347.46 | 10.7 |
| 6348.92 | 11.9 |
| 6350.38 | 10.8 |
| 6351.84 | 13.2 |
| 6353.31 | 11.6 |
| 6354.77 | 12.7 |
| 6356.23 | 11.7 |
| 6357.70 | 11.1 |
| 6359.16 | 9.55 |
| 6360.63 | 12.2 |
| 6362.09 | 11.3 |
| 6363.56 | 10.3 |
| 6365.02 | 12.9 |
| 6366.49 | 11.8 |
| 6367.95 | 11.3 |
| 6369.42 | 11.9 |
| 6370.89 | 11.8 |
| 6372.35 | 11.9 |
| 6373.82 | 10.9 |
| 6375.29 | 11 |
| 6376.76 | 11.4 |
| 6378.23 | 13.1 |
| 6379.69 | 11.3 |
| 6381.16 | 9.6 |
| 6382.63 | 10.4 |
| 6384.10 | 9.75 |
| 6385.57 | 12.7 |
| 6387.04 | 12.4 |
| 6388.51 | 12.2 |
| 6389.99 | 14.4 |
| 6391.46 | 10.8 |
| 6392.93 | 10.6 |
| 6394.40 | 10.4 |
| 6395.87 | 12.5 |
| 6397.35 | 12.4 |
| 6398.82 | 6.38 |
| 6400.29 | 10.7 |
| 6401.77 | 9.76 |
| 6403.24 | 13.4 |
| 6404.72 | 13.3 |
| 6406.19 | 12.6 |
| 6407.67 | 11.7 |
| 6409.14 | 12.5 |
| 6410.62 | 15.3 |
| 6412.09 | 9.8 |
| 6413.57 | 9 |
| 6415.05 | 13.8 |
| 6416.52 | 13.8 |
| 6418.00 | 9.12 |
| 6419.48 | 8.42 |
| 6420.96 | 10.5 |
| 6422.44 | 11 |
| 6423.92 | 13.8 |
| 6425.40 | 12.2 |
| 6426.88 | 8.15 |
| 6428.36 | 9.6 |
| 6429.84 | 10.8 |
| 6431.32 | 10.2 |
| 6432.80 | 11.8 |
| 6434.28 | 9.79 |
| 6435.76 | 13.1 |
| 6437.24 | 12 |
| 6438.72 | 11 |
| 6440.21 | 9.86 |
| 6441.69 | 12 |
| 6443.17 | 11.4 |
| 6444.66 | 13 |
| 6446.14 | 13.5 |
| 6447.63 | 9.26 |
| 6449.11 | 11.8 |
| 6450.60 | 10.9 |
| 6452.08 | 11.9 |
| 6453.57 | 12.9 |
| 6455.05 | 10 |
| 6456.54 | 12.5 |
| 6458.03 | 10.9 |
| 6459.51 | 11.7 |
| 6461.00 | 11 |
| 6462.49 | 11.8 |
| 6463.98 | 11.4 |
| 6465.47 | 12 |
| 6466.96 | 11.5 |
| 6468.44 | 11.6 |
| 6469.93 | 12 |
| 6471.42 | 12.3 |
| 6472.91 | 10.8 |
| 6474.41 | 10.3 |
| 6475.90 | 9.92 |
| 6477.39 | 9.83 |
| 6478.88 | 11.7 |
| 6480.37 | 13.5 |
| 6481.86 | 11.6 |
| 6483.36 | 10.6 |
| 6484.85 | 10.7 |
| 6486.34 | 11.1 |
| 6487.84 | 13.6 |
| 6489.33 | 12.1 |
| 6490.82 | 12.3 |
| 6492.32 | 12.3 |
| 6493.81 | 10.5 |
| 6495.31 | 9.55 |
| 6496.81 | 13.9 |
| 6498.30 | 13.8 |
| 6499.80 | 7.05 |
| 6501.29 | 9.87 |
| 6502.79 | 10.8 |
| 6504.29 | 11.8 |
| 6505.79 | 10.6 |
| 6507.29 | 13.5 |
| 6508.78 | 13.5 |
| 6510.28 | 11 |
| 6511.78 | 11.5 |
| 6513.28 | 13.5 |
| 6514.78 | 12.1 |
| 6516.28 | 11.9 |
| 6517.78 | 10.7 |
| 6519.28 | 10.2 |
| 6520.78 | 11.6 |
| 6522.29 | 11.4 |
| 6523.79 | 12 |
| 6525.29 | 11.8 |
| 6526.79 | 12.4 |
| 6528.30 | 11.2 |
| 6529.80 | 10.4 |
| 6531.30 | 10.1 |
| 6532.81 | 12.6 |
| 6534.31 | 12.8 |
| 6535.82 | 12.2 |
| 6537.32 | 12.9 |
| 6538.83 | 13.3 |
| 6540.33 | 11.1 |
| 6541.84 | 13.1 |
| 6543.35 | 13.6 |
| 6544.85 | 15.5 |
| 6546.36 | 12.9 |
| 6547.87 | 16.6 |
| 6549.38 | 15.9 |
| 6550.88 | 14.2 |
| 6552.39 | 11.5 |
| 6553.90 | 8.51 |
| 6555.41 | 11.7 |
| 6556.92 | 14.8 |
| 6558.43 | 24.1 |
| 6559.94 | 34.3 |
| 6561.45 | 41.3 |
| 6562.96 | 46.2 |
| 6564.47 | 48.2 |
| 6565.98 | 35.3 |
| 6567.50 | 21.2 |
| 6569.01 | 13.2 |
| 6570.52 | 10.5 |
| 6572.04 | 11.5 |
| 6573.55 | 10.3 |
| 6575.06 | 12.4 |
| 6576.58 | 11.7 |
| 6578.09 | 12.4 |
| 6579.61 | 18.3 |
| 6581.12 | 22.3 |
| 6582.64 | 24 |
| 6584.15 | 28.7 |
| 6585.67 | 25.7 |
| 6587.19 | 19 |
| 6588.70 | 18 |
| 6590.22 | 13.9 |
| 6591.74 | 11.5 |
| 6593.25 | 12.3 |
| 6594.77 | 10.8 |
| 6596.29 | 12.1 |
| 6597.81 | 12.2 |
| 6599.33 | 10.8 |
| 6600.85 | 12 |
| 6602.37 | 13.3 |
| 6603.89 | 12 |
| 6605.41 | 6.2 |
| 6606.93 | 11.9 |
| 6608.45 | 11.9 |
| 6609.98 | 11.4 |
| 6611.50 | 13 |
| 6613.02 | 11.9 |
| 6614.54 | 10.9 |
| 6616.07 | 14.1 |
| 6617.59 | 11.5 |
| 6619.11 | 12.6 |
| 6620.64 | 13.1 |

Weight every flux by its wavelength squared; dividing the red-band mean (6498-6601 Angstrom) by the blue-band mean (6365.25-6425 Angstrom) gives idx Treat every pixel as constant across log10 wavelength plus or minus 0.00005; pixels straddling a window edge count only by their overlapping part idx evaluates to 1.4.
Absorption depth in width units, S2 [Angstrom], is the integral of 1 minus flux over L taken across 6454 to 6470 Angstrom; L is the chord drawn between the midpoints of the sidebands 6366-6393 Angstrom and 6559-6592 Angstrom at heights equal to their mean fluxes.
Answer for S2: 4.60 Angstrom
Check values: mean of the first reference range 11.6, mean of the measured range 11.5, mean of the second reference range 22.4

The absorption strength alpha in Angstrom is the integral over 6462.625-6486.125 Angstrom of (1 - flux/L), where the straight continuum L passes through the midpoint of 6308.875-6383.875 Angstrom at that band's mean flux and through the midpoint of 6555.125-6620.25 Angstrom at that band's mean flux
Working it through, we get 5.3 Angstrom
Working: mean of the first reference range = 11.5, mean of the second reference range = 17.5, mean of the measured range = 11.3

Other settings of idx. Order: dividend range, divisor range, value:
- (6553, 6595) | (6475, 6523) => 1.82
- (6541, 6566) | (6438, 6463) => 1.96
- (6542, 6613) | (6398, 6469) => 1.59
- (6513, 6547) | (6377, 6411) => 1.09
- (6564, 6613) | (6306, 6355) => 1.50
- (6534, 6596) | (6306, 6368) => 1.70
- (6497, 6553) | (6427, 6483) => 1.10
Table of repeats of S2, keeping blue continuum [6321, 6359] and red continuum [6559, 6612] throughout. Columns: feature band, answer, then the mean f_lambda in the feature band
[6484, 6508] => 6.6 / 11.5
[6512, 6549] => 9.8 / 12.4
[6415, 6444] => 6.0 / 11.1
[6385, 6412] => 2.6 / 11.8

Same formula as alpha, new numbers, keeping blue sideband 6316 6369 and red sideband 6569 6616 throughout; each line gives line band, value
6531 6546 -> 0.8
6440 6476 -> 3.4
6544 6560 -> -2.2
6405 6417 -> -0.1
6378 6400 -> 1.4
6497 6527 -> 3.8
